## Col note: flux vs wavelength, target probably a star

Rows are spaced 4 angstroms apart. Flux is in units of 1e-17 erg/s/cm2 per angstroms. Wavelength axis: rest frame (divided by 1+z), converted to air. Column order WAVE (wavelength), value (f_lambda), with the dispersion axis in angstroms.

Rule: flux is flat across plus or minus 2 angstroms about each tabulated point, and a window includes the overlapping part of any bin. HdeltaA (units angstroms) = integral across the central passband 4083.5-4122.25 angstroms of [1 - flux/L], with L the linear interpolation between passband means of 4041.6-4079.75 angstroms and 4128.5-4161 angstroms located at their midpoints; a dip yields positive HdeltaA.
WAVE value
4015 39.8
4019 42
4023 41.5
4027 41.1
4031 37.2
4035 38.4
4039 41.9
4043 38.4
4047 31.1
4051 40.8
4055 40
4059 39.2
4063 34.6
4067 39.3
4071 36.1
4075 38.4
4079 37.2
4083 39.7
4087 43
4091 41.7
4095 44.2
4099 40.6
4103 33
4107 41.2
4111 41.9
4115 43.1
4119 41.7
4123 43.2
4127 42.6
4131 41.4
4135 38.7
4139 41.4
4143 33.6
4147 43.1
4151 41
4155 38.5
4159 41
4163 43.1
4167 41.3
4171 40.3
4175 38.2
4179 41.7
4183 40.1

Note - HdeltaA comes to -2.5 angstroms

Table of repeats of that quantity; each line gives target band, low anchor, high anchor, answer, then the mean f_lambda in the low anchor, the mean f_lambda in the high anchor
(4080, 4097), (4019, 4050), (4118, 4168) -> -0.9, 38.8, 40.8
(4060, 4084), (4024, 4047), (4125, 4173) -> 1.1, 38.8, 40.5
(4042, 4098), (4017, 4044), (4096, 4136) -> 2.2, 40.1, 40.9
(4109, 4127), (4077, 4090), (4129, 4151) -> -1.2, 40.1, 39.8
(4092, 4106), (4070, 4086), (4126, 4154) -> -0.2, 38.3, 40.1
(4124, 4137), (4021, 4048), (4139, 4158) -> -0.6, 38.8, 39.4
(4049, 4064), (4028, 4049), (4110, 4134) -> -0.1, 37.6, 42.2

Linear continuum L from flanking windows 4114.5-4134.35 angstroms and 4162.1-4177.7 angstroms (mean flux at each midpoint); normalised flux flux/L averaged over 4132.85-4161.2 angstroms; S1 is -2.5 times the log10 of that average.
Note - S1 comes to 0.05 mag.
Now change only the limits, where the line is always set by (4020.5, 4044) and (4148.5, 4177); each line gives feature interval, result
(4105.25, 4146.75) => -0.017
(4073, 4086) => 0.036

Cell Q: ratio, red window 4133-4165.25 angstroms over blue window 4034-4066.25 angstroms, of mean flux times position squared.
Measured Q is 1.10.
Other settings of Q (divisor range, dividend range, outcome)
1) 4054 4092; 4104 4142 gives 1.09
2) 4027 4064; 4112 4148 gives 1.12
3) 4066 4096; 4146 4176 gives 1.07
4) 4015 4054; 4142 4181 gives 1.10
